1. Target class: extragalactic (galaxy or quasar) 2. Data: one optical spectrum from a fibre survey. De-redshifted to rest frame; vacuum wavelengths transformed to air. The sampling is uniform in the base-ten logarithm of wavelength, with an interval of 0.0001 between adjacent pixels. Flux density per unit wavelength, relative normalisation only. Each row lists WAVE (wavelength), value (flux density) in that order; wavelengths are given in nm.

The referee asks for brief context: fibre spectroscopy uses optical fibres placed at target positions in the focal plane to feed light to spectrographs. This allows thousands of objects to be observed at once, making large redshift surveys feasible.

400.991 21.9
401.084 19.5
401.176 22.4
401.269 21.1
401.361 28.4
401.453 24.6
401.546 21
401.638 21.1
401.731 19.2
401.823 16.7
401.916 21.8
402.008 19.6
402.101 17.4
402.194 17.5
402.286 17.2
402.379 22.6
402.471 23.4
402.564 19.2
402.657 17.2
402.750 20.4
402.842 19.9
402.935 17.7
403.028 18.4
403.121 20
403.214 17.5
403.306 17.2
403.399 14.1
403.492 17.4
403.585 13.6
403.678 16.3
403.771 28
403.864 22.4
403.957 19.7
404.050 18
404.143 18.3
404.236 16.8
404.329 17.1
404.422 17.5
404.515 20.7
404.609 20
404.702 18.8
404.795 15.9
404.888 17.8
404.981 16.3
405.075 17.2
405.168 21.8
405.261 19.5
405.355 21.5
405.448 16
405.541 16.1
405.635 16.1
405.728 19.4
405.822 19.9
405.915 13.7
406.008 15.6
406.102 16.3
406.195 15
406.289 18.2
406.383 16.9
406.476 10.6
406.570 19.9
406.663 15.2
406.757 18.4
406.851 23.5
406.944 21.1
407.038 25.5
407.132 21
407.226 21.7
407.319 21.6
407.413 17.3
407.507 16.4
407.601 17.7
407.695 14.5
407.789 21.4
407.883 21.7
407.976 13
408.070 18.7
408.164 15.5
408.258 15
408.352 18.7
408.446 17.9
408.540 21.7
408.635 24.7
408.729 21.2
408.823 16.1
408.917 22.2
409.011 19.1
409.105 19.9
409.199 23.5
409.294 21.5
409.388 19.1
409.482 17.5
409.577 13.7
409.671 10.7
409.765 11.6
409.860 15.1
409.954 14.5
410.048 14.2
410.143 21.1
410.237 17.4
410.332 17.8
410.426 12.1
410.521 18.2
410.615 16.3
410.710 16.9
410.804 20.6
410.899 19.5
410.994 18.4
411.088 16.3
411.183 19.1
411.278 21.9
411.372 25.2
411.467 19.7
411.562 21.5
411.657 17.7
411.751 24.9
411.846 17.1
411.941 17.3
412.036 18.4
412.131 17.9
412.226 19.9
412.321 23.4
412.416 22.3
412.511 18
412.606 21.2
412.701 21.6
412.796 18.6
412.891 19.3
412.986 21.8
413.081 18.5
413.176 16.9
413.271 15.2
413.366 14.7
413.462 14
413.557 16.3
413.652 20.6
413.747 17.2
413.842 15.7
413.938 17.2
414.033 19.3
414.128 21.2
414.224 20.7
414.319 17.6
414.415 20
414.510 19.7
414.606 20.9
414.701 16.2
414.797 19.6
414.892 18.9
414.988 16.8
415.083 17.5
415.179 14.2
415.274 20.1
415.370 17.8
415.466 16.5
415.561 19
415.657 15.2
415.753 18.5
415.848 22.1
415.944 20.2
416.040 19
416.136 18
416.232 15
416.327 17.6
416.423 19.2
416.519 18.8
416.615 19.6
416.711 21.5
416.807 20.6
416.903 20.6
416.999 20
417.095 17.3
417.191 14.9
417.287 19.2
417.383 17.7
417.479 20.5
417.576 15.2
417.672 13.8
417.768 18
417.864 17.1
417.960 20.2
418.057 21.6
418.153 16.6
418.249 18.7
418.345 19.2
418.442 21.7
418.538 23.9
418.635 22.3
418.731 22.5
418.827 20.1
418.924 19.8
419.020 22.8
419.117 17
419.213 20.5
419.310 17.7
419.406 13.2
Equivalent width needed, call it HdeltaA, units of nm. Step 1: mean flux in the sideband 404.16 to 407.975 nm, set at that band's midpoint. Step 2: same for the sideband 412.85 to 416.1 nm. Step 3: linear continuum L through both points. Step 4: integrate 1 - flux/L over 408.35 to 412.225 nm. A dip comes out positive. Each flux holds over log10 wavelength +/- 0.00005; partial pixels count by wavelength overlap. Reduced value -0.06 nm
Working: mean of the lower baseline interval 18.2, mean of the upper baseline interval 18.2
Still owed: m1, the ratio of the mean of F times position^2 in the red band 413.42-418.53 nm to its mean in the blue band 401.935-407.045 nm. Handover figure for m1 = 1.1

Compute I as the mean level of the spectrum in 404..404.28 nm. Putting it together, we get 17.7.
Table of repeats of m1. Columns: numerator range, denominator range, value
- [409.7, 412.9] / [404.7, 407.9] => 1.05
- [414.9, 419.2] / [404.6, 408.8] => 1.08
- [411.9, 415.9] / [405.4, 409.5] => 1.03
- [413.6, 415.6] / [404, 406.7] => 1.10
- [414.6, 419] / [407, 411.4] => 1.06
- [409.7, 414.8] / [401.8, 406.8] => 1.06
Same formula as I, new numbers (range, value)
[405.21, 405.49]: 19.1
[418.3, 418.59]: 21.6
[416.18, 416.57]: 17.7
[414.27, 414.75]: 18.9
